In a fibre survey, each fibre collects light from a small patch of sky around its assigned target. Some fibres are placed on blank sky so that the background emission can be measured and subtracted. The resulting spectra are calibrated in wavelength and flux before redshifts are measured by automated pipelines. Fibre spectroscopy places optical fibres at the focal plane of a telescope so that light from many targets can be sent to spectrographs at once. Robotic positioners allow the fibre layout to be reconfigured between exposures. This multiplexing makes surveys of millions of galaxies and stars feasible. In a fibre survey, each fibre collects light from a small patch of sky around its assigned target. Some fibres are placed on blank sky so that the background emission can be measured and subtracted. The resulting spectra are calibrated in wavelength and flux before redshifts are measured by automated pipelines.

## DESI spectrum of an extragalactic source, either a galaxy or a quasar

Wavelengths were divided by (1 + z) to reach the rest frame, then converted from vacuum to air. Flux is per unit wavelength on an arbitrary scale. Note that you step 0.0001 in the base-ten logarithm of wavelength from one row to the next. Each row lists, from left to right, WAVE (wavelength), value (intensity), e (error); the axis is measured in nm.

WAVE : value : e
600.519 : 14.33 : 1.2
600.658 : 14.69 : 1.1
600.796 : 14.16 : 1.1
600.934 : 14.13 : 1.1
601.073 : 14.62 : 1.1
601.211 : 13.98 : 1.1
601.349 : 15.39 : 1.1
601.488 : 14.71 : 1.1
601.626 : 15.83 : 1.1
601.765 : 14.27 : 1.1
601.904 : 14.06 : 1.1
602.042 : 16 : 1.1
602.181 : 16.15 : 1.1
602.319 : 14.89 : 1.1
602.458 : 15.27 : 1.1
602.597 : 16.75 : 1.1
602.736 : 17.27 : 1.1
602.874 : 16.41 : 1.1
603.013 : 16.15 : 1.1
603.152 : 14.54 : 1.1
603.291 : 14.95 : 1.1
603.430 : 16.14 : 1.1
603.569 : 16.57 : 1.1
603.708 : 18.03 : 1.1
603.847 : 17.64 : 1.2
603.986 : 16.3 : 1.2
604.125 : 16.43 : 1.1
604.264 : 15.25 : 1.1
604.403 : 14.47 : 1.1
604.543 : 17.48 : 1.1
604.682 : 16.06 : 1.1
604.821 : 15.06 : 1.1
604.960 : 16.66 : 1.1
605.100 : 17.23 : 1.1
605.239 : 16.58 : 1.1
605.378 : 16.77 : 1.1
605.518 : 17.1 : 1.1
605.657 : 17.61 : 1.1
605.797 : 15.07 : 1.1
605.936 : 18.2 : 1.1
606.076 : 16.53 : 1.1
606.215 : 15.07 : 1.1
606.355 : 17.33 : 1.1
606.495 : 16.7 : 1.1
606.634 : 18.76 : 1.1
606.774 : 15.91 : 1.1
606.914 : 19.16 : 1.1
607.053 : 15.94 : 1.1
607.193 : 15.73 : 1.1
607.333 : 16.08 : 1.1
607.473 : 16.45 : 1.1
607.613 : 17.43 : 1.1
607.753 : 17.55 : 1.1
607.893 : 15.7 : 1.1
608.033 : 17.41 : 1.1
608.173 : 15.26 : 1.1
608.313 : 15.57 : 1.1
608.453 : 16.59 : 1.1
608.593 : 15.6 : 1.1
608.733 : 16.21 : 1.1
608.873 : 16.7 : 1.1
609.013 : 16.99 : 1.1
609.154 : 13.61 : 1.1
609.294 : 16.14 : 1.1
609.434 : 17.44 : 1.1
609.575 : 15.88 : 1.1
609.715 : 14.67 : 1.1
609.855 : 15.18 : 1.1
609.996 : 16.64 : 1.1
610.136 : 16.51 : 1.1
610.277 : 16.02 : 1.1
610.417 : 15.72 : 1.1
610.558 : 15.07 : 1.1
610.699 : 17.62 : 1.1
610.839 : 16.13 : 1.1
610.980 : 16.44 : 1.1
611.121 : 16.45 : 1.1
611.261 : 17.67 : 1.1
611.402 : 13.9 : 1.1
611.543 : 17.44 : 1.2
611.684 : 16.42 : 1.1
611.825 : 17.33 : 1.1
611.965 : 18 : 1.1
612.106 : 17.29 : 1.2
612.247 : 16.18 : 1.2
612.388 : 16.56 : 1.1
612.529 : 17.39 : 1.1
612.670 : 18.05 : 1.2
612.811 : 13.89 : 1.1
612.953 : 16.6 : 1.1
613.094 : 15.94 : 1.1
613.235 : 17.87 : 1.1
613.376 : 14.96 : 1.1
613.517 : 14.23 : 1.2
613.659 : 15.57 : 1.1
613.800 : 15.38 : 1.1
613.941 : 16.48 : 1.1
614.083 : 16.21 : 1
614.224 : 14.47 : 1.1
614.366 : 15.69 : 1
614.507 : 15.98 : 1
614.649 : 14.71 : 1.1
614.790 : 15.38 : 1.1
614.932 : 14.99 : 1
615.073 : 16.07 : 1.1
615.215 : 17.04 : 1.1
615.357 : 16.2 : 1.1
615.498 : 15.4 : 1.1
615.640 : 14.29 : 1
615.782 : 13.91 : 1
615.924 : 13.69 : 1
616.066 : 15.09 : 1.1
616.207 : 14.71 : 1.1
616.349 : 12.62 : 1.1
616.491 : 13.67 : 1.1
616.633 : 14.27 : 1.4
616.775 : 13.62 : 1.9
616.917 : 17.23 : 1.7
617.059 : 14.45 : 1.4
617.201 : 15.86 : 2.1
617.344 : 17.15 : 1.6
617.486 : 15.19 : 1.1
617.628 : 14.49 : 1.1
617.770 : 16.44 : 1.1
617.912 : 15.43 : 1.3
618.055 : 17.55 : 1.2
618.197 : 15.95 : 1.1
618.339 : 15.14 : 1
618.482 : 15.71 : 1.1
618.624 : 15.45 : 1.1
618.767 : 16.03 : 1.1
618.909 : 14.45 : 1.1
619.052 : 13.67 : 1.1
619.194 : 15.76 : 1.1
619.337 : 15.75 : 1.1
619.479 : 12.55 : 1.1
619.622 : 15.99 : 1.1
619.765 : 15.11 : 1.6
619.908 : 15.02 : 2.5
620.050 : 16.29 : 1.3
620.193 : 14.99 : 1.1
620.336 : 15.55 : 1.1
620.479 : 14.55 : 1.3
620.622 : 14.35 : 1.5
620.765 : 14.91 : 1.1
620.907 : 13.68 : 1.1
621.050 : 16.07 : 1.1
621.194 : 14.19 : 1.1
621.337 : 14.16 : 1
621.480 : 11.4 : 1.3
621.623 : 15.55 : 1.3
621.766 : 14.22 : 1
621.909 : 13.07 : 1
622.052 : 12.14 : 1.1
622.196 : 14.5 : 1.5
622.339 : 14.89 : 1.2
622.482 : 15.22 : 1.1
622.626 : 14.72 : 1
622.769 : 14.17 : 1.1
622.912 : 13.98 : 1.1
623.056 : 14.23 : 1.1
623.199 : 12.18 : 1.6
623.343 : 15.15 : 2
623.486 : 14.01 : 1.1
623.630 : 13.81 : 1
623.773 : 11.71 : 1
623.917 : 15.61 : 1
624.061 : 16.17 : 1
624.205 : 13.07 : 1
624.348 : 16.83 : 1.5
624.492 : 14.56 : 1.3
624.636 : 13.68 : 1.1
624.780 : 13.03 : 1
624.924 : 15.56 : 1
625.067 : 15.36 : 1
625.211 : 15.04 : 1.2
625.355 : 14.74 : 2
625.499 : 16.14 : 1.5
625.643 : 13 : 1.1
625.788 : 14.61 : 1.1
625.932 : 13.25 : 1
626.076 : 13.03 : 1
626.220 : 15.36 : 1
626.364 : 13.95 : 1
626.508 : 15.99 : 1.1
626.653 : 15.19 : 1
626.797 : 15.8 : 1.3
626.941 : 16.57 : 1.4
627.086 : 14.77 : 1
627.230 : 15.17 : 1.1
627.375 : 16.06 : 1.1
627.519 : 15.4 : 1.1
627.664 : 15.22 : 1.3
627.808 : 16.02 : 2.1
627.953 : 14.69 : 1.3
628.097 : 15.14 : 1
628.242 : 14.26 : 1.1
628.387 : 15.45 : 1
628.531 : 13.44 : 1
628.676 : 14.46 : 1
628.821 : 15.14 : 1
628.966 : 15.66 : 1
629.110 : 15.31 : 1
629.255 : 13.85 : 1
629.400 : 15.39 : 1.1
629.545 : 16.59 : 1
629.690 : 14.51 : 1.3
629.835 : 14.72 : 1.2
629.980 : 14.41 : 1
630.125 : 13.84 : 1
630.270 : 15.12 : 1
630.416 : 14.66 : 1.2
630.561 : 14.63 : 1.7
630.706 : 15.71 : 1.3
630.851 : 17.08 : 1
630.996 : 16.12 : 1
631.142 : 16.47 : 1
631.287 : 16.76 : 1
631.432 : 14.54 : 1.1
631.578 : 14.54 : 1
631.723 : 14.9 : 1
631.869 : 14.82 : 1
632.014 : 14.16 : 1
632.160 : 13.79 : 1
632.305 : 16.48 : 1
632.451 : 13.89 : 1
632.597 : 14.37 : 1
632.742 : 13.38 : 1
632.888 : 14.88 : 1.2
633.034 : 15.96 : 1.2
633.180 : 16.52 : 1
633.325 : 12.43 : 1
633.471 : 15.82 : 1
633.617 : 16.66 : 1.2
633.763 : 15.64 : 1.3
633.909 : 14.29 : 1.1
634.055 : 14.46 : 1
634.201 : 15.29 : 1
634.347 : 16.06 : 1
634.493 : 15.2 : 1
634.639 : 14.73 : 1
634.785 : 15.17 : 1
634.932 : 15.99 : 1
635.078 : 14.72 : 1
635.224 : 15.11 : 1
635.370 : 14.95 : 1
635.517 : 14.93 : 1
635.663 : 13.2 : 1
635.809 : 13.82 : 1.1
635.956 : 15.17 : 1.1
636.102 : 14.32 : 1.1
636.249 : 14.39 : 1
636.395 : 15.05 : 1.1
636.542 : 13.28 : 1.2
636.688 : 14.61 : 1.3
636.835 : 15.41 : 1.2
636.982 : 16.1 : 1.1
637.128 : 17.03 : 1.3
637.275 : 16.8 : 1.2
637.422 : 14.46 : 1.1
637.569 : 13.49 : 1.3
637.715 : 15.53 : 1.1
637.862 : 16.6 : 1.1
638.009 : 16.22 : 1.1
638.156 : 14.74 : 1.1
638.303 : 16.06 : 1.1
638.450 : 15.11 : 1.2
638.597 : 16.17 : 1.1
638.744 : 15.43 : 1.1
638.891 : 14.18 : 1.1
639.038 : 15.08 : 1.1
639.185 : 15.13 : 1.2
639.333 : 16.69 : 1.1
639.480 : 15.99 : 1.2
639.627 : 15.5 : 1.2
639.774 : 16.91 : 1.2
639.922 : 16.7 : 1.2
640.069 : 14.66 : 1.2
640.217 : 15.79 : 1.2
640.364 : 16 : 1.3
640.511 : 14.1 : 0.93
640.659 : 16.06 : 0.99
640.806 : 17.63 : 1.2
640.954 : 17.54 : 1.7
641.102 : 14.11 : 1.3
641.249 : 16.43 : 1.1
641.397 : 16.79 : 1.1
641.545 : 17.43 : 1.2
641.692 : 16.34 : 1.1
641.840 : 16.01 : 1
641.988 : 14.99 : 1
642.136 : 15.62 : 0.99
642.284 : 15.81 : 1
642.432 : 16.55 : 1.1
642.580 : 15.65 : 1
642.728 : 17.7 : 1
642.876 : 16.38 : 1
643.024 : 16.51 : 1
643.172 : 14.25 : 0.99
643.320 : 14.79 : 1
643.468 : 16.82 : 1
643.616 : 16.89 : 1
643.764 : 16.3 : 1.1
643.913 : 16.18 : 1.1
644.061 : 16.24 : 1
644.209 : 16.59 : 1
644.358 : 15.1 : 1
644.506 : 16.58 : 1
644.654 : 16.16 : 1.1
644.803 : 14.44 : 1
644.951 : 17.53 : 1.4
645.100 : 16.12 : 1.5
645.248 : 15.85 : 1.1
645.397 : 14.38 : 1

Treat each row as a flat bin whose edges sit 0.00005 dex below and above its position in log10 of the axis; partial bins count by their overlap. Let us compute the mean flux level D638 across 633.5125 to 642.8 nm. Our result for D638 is 15.5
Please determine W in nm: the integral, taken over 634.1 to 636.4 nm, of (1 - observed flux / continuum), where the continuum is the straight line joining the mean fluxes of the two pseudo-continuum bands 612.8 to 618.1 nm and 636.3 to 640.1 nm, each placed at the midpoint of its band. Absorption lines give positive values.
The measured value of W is 0.09 nm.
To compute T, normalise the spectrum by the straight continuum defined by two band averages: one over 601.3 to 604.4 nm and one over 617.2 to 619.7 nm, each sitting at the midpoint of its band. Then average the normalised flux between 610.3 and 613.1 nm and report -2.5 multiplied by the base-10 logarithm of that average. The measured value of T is -0.06 mag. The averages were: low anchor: 15.8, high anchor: 15.5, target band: 16.5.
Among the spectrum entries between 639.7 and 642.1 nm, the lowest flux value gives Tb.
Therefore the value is 14.1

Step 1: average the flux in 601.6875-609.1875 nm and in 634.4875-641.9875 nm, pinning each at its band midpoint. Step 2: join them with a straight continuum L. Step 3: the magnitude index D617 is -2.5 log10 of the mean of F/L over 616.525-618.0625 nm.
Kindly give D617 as 0.036 mag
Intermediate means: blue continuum 16.3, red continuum 15.5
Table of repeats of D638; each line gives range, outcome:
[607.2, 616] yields 16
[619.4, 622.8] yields 14.5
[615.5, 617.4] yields 14.7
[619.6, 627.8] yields 14.6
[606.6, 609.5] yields 16.5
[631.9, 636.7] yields 14.8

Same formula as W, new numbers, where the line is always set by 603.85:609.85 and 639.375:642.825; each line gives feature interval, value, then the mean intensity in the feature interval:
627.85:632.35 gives 0.32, 15.1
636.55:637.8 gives 0.06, 15.3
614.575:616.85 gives 0.22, 14.7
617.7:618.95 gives 0.04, 15.8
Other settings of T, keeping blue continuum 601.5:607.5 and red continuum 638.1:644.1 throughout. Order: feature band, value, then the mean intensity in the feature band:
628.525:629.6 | 0.07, 15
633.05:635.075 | 0.05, 15.3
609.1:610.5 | 0.03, 15.8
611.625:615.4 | 0.01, 16.1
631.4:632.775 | 0.11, 14.5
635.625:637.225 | 0.08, 14.8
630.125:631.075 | 0.04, 15.4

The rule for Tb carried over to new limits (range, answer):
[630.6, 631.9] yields 14.54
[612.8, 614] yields 13.89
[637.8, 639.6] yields 14.18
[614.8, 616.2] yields 13.69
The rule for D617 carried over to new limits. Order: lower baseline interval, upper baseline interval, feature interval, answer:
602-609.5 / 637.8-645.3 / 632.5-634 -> 0.08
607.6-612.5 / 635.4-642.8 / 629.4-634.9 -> 0.05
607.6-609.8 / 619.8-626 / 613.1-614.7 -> -0.01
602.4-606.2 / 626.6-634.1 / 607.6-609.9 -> 0.00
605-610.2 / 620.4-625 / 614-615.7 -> -0.01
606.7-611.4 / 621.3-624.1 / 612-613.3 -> -0.07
